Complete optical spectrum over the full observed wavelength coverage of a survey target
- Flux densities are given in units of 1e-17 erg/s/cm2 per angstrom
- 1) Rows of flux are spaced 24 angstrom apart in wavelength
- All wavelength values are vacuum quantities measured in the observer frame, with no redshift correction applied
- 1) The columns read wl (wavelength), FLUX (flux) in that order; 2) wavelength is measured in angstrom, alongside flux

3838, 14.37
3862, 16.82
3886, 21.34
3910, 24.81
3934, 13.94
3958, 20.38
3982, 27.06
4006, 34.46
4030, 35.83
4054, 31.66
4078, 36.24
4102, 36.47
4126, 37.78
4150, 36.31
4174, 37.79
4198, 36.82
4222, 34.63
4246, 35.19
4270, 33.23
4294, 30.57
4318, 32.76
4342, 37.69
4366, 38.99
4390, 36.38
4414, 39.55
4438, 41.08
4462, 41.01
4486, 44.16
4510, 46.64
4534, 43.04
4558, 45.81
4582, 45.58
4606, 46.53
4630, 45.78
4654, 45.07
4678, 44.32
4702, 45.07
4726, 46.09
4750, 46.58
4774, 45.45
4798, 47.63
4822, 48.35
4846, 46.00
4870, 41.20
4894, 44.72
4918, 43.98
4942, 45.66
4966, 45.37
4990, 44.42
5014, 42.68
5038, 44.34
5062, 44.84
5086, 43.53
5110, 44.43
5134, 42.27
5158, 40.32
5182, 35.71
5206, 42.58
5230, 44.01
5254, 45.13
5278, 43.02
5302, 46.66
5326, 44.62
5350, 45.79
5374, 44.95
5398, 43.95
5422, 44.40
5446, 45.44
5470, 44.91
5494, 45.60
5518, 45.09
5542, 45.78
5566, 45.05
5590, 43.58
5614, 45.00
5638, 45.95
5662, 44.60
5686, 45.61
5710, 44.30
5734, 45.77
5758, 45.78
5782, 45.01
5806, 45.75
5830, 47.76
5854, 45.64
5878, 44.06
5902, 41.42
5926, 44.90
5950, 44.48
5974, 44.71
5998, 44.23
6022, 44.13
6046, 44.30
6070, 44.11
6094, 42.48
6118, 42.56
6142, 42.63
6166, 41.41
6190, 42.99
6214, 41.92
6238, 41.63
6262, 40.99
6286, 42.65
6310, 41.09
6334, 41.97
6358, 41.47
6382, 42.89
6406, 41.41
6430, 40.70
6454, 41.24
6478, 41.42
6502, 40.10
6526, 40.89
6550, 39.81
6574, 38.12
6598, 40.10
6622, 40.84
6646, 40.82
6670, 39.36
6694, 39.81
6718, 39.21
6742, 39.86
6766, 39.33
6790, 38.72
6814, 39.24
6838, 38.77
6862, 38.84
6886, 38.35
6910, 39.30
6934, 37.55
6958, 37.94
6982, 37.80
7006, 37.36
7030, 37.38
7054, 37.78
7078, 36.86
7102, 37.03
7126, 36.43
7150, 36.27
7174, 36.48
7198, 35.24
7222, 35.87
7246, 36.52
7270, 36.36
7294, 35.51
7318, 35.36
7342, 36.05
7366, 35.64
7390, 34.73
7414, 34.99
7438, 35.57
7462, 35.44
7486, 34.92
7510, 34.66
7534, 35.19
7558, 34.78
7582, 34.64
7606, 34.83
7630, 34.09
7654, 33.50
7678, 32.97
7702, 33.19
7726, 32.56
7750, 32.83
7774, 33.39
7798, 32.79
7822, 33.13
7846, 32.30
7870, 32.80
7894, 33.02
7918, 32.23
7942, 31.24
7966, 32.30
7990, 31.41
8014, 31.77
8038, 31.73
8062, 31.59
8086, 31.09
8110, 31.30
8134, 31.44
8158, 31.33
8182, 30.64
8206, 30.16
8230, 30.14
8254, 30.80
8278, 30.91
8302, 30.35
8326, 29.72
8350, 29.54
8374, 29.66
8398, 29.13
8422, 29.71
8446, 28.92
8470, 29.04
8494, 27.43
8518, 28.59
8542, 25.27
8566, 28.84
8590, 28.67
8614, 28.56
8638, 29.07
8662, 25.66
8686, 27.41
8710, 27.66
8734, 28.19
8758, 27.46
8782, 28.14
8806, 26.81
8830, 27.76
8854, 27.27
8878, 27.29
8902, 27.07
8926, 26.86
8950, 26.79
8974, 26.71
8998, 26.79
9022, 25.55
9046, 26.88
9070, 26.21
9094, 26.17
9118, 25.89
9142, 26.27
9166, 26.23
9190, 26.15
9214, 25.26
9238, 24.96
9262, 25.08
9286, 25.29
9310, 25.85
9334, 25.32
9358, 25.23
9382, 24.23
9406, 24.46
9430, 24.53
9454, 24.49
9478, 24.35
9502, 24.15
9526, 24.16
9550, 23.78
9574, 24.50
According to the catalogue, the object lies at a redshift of 0.000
